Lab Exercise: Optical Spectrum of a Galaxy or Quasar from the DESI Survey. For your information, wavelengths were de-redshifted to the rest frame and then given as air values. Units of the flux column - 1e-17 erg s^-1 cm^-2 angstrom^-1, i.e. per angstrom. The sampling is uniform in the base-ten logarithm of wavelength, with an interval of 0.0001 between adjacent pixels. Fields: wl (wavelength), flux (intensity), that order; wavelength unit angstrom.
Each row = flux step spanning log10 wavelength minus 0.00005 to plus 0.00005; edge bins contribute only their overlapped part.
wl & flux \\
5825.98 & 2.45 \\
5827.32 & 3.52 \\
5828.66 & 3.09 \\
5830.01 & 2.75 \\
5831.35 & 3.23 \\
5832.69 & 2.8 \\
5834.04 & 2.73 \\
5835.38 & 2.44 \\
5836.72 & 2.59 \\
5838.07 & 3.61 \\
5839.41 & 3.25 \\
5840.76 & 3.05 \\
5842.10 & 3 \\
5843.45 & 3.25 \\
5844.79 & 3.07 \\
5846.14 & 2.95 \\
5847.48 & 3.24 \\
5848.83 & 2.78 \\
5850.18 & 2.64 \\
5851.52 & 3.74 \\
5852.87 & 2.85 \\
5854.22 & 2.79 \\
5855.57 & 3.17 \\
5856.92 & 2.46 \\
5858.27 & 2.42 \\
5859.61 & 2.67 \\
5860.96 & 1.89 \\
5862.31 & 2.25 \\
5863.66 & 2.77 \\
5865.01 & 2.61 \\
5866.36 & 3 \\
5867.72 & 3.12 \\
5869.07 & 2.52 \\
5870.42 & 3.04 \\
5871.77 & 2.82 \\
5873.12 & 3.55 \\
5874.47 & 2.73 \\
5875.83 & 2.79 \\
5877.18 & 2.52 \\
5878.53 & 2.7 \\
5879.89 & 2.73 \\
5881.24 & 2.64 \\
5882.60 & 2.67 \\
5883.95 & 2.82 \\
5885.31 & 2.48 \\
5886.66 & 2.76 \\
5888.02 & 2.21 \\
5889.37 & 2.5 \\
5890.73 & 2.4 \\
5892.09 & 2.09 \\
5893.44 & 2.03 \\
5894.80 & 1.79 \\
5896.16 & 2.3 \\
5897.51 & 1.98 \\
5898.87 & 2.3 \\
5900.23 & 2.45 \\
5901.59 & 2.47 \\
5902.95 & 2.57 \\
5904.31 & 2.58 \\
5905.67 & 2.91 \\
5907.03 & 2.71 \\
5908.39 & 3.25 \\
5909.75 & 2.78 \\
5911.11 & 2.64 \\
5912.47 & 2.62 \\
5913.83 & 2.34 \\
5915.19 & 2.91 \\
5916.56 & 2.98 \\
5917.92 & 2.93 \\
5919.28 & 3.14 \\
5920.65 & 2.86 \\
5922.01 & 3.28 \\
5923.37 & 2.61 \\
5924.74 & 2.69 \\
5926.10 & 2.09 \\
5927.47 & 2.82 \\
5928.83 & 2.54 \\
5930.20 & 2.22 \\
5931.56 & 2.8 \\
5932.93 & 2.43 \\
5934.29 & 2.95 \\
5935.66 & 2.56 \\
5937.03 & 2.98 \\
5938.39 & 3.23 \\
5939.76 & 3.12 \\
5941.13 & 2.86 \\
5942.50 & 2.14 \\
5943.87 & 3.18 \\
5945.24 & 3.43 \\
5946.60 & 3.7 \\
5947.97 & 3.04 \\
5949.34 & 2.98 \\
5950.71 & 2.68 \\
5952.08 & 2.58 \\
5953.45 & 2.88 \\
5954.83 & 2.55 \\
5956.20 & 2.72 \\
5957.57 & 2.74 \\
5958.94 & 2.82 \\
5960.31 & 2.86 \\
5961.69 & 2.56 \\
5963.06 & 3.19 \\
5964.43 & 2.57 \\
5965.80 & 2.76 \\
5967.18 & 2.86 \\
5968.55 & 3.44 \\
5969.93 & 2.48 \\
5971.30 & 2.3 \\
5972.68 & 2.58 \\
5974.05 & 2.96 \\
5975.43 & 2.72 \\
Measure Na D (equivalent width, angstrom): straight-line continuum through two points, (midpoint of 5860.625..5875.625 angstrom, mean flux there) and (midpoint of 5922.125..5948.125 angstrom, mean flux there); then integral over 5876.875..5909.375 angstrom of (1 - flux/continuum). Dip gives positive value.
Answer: 3.4 angstrom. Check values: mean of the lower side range 2.77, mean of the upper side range 2.82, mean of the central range 2.5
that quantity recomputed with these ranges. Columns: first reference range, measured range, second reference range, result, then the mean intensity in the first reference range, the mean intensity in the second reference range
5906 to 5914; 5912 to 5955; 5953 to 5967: -0.9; 2.76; 2.77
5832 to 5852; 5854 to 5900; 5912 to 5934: 4.9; 3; 2.71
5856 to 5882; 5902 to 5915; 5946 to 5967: 0.2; 2.7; 2.84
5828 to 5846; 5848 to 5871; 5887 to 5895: -0.7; 2.99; 2.22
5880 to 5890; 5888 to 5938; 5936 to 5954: 3.2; 2.59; 2.98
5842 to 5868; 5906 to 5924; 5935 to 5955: 0.3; 2.82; 2.94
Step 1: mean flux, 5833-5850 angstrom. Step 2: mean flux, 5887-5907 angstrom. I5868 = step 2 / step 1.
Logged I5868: 0.79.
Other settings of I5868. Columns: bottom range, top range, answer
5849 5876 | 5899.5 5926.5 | 0.98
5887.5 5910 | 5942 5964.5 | 1.18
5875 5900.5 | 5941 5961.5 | 1.18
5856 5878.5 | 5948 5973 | 1.02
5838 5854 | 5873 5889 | 0.87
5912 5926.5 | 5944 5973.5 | 1.02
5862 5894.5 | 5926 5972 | 1.06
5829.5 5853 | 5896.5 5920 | 0.89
